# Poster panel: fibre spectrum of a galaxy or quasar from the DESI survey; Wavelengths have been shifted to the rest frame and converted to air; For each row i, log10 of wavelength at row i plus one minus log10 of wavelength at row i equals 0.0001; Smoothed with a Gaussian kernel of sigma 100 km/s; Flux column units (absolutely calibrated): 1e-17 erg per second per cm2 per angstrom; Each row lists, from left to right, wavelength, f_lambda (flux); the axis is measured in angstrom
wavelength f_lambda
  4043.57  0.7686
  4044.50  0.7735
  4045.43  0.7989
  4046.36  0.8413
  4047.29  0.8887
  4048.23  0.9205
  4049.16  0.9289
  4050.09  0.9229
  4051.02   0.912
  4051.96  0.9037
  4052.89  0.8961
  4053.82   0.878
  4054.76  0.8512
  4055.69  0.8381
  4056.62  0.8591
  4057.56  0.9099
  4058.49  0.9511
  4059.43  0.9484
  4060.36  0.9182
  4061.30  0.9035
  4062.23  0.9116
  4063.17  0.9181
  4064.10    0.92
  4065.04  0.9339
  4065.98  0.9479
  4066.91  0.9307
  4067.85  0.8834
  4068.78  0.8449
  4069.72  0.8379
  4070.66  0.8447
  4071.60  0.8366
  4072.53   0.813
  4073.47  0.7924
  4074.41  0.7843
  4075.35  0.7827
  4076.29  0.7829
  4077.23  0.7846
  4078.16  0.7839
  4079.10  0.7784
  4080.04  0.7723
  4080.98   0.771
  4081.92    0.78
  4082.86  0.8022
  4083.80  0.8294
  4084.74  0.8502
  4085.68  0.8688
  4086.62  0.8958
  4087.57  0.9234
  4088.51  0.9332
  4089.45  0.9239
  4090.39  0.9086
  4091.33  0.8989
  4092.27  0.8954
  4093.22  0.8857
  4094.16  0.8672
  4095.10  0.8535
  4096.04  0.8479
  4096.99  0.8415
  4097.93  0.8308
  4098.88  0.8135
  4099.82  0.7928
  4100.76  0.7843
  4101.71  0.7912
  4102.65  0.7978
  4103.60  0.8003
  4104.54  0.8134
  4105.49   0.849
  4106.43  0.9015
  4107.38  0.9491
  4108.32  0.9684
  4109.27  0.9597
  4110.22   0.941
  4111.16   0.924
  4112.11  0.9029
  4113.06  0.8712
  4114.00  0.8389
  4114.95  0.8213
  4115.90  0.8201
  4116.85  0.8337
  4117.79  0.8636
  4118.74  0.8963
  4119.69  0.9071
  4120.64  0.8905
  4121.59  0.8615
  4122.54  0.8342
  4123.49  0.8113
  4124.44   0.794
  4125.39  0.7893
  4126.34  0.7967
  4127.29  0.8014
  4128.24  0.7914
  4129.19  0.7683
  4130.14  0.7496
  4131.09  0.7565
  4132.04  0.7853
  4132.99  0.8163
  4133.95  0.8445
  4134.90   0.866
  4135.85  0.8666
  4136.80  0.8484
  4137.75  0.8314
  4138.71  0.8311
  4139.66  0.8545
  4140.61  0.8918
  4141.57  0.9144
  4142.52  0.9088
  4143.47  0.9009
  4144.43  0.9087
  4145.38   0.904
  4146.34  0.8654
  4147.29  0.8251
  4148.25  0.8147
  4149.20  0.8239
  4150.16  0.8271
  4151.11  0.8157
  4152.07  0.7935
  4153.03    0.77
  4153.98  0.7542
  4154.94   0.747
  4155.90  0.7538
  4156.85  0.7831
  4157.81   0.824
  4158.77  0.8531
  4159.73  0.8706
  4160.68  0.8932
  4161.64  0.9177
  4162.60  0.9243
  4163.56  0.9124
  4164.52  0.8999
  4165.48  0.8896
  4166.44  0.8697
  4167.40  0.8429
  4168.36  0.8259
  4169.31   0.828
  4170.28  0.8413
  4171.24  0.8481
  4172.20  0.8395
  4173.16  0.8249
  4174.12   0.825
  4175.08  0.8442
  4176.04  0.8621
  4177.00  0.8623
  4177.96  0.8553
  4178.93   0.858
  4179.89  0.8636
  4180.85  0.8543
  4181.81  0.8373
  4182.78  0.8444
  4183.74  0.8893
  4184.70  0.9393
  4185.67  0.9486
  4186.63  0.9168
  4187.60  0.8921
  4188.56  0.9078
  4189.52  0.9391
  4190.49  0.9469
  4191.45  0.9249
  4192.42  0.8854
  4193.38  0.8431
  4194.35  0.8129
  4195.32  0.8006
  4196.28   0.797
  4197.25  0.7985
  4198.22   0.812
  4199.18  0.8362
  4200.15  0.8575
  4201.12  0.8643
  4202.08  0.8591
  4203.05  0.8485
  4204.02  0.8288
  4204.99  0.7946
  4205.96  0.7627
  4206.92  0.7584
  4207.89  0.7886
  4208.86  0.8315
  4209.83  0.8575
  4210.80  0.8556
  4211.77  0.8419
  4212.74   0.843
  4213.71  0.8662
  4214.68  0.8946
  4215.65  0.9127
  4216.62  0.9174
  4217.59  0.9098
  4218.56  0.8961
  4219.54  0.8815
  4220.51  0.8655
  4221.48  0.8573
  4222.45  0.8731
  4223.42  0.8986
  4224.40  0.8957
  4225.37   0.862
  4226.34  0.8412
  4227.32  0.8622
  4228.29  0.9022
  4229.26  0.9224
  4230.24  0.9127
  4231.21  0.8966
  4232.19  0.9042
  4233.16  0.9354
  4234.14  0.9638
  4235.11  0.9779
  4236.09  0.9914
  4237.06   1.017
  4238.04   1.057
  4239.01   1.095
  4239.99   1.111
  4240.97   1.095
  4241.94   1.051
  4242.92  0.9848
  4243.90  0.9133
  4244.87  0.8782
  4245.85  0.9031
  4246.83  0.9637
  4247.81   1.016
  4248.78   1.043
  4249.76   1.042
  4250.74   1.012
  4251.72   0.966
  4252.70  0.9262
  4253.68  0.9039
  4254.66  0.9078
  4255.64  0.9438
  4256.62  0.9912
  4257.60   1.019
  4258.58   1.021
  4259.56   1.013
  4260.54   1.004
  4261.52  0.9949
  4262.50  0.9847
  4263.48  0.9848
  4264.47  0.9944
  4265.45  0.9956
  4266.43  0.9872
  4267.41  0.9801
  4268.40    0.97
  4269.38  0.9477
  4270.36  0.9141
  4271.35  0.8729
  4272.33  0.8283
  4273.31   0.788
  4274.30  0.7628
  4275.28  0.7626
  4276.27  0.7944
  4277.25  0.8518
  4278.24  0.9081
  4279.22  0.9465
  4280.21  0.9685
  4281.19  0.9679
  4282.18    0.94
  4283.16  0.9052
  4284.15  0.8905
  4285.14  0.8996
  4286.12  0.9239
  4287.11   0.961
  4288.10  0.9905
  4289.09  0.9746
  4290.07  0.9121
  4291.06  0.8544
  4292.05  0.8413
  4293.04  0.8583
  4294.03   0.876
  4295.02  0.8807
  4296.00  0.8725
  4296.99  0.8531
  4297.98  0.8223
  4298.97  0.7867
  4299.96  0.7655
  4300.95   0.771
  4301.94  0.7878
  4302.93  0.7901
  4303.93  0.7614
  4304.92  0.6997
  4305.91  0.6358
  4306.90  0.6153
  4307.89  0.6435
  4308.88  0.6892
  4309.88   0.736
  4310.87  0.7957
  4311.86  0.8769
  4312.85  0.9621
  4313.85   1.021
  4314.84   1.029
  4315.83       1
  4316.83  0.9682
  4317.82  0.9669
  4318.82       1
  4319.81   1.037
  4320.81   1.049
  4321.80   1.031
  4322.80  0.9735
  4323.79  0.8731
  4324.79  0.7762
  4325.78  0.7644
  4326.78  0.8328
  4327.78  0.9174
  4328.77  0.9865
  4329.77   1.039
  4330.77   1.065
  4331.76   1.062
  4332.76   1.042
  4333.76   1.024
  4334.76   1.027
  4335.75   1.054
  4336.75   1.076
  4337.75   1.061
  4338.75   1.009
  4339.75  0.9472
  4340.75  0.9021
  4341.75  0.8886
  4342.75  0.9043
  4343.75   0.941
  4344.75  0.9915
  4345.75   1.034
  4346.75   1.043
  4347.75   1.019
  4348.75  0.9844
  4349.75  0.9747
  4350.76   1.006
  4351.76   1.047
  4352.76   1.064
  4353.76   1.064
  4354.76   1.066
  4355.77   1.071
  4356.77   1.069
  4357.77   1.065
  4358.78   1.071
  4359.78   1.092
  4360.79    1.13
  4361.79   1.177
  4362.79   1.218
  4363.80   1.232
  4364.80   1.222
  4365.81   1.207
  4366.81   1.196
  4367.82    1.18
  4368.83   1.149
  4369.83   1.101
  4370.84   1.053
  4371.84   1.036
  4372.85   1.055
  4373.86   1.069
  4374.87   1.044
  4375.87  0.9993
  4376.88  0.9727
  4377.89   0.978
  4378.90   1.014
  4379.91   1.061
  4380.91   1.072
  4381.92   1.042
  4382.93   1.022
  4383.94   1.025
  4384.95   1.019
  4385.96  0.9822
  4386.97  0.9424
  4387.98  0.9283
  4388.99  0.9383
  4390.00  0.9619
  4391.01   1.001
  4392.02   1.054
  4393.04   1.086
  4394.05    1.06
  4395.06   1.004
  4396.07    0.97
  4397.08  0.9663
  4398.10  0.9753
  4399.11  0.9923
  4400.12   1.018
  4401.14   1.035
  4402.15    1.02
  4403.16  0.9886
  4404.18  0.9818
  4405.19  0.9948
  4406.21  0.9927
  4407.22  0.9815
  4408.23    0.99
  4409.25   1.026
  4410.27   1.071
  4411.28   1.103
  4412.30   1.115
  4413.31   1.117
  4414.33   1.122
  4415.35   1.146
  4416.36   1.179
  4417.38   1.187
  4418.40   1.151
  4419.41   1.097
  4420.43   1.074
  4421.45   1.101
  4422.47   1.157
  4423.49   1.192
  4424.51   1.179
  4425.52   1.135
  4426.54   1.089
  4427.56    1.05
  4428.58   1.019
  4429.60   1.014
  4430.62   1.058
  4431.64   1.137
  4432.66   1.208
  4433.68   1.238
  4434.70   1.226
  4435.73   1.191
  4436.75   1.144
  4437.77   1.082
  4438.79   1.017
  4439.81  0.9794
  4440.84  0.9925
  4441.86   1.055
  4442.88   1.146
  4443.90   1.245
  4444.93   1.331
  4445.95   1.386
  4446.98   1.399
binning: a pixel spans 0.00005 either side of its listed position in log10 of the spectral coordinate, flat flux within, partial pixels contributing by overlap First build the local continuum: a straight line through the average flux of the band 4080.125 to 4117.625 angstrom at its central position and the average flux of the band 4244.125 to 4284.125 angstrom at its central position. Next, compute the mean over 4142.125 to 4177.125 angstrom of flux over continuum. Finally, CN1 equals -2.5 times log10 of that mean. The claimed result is 0.05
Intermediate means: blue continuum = 0.86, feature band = 0.846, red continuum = 0.939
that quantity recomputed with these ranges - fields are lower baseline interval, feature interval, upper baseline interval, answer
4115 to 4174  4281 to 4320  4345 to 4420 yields 0.14 mag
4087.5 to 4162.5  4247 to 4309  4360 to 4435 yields 0.09 mag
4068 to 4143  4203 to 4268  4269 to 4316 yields -0.10 mag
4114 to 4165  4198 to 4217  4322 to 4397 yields 0.07 mag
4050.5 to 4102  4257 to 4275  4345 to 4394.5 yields 0.05 mag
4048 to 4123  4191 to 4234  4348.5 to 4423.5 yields 0.11 mag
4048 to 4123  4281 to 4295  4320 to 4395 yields 0.09 mag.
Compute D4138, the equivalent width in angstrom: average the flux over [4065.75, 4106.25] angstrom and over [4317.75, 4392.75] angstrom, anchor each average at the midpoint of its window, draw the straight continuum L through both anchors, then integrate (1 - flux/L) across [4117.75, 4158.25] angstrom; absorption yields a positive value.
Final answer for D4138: 2.09 angstrom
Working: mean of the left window 0.838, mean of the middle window 0.829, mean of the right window 1.03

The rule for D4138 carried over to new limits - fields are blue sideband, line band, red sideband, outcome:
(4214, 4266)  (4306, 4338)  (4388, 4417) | 2.0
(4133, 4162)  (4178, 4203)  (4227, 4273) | 0.8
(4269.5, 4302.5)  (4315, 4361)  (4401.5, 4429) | -2.0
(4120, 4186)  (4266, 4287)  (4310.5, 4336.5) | 0.9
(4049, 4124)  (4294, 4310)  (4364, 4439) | 3.9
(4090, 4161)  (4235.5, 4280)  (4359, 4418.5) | -0.4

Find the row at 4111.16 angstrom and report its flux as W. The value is 0.924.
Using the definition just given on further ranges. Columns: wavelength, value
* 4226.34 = 0.8412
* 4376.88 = 0.9727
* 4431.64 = 1.137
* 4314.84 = 1.029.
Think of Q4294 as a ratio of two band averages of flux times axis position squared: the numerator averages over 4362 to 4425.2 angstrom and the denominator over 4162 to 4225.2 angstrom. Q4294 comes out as 1.35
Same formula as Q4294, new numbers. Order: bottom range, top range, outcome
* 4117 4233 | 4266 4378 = 1.20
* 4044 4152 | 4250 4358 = 1.20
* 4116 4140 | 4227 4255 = 1.24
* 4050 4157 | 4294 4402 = 1.30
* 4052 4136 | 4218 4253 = 1.19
